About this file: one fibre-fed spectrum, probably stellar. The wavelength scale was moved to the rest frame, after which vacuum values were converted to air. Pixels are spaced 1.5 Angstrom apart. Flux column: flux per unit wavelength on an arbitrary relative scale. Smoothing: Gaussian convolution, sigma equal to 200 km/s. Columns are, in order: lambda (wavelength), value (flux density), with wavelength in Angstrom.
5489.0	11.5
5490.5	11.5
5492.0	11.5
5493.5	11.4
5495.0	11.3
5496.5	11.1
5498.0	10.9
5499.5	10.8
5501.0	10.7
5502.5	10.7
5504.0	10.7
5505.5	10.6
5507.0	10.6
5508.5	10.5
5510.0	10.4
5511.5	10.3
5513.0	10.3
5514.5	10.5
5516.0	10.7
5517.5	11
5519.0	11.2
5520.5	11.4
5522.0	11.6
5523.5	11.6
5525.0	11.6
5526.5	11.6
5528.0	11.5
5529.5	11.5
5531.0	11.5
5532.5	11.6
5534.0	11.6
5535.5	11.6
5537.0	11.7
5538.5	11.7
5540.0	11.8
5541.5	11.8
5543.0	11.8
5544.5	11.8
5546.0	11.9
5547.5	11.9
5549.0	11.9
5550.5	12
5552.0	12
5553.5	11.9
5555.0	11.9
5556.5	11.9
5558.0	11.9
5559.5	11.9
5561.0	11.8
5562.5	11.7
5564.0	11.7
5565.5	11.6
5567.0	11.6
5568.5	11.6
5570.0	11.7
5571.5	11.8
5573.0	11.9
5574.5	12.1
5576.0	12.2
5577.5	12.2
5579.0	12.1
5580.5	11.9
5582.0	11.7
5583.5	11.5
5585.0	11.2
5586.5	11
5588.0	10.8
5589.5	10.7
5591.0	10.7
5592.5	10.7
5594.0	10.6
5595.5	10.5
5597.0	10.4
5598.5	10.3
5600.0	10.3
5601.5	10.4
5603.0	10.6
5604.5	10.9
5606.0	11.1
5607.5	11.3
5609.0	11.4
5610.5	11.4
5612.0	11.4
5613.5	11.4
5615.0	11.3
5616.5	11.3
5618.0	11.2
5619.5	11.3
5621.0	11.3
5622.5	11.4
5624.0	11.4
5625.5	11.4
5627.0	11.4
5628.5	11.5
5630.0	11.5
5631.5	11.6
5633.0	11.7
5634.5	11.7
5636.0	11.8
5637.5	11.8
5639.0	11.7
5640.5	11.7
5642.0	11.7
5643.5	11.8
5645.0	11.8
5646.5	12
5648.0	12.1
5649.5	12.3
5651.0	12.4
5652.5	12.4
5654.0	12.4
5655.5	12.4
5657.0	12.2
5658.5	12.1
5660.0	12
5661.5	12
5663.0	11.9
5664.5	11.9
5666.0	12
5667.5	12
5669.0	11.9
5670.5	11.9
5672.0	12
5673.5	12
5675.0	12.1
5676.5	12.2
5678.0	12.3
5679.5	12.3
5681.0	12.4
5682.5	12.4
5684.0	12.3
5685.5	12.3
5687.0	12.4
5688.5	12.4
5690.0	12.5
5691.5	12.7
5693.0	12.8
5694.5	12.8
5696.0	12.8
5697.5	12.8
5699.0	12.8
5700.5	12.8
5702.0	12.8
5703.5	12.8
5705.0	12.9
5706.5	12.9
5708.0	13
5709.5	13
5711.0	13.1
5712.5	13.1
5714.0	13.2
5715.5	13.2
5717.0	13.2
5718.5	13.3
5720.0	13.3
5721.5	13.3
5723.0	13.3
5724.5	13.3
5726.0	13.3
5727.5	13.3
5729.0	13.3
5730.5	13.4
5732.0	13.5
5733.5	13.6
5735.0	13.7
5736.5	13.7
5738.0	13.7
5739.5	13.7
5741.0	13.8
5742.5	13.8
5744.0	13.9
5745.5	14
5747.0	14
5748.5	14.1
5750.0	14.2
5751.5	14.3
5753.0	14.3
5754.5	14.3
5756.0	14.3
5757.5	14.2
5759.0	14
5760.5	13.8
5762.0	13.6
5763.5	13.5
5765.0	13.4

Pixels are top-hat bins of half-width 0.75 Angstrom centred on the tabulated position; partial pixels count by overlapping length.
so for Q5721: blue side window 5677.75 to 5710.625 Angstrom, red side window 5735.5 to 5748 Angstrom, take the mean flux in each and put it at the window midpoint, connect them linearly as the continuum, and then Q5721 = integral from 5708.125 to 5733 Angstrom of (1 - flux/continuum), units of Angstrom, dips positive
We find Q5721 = 0.1 Angstrom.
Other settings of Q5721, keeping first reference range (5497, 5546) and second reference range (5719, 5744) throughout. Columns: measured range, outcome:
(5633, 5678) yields 2.4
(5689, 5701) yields 0.3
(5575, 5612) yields 2.7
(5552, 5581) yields -0.5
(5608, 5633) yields 1.8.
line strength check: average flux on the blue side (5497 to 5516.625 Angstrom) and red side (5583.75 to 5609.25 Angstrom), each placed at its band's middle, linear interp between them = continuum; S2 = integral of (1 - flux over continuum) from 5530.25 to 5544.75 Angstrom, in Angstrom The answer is -1.4 Angstrom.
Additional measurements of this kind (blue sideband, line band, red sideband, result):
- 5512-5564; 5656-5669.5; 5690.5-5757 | 0.8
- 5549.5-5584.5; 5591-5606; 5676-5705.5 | 1.8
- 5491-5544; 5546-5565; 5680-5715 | -0.6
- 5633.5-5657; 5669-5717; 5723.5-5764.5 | 1.0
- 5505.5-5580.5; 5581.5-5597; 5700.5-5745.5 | 1.4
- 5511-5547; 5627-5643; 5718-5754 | 1.2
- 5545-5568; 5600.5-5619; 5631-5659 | 1.2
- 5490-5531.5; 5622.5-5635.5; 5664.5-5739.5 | 0.7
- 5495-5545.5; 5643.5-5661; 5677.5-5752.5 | 0.5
